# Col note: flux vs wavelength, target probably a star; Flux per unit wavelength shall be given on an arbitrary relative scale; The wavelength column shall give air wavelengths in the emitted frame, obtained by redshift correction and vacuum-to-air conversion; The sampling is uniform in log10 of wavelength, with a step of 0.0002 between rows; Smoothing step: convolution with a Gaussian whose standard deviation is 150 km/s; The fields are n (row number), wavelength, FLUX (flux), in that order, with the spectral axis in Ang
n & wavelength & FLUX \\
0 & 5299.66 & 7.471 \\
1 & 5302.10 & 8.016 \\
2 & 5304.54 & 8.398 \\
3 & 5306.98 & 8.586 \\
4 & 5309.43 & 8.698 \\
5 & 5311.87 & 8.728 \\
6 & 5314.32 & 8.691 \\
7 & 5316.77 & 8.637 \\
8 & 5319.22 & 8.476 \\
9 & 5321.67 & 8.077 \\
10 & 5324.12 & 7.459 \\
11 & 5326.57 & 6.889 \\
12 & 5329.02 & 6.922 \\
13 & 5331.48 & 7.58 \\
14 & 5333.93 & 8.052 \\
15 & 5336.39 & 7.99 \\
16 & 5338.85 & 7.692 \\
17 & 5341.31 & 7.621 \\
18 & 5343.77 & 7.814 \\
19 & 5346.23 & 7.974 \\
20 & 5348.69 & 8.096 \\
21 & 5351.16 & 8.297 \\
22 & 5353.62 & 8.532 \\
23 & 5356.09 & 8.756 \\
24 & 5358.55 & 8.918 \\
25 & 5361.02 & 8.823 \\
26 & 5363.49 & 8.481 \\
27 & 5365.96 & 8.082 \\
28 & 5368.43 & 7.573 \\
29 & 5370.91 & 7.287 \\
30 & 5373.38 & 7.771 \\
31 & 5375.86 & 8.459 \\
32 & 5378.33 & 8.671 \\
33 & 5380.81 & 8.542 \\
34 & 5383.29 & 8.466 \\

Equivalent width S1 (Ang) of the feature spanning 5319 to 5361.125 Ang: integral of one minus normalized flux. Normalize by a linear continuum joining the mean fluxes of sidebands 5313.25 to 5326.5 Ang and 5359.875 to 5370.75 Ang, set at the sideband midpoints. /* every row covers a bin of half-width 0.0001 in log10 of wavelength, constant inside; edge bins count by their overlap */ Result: 0.9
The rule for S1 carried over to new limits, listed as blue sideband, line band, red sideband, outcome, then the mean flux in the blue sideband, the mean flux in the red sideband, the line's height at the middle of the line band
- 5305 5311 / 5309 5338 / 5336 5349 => 1.0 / 8.62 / 7.84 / 8.27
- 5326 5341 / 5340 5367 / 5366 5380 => -1.9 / 7.55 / 7.98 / 7.77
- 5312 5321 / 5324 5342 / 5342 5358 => 1.9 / 8.58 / 8.26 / 8.42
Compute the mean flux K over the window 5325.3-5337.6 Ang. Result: 7.49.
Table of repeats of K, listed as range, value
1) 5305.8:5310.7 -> 8.64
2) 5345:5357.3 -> 8.33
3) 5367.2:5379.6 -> 7.95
